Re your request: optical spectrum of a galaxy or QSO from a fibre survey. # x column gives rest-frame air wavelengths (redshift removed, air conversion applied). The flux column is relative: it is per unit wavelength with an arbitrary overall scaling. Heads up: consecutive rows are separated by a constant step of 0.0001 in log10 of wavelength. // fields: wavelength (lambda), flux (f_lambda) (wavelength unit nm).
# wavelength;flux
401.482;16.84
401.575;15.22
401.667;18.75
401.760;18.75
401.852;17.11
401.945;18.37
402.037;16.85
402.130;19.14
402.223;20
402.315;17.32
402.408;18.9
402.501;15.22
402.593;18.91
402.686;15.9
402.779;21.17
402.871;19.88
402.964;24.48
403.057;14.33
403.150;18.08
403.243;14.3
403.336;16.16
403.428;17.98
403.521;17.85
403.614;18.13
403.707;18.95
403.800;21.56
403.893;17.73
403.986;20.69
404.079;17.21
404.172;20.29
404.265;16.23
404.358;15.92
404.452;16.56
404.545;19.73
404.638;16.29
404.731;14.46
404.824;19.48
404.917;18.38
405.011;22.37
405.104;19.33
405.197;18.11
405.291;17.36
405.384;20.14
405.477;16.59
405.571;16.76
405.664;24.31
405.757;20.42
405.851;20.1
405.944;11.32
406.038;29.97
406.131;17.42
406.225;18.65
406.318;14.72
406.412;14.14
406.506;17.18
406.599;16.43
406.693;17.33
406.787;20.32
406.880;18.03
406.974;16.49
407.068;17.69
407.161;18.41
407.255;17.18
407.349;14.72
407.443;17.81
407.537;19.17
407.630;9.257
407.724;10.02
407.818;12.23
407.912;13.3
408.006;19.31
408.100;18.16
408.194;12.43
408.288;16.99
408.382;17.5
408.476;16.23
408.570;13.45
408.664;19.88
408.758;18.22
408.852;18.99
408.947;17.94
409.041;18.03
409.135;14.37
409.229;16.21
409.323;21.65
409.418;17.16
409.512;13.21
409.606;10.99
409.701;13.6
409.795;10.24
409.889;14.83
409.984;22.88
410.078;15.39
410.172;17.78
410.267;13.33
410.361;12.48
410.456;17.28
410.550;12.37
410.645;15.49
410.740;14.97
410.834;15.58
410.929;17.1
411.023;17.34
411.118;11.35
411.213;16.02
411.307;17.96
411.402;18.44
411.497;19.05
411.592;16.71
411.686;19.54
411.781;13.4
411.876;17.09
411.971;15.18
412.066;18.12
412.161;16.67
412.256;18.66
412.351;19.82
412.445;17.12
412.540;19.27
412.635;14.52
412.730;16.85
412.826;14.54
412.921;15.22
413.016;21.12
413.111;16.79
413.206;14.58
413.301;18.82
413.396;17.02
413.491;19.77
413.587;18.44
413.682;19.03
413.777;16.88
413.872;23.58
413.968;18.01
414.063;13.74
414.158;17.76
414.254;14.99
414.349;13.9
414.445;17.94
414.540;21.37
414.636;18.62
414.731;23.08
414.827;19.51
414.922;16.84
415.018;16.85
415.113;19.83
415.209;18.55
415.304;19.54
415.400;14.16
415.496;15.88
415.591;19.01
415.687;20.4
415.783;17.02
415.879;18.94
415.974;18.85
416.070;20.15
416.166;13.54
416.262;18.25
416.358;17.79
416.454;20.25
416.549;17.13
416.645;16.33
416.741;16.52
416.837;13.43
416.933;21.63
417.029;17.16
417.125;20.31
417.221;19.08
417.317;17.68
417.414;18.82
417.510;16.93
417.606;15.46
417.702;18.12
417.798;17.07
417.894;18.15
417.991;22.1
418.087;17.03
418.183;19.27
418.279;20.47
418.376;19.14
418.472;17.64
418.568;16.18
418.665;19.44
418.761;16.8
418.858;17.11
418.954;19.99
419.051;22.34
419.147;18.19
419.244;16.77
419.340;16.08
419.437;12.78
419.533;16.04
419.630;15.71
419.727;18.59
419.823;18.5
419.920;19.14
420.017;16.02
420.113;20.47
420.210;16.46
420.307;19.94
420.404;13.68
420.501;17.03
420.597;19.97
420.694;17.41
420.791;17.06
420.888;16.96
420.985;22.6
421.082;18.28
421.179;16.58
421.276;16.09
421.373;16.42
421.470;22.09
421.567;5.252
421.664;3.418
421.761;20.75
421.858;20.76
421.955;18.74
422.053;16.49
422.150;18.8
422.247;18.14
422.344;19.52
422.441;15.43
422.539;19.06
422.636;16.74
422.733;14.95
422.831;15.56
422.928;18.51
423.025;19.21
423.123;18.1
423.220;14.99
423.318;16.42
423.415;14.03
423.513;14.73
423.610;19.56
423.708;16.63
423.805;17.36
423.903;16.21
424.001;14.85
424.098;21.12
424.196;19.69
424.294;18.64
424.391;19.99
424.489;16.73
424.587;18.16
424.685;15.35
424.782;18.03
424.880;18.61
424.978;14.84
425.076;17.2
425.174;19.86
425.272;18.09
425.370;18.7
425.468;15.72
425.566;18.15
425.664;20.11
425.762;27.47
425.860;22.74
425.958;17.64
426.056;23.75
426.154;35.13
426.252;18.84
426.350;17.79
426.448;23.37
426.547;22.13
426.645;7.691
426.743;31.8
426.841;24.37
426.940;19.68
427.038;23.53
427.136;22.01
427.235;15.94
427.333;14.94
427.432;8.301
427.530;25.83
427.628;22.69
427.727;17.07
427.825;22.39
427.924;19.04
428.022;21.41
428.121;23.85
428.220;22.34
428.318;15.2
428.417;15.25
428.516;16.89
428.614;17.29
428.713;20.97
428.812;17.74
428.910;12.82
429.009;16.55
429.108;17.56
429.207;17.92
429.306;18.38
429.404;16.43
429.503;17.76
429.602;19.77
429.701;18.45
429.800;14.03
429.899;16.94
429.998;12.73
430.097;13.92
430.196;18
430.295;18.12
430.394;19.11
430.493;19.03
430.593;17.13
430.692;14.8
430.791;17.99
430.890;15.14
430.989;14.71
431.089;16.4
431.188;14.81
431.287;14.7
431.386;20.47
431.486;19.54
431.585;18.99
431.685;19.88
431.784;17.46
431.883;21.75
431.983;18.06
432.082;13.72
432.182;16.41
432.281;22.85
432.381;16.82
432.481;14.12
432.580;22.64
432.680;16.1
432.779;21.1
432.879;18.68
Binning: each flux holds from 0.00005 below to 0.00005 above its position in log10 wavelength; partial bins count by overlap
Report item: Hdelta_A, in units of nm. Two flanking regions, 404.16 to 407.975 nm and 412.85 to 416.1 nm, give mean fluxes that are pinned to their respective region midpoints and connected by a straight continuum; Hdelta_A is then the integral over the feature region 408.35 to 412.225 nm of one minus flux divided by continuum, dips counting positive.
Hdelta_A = 0.34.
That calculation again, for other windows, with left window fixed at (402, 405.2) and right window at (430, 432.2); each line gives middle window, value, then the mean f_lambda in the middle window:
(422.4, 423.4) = 0.04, 16.8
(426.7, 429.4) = -0.30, 19.2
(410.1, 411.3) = 0.18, 15.2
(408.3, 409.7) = 0.11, 16.6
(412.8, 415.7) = -0.02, 17.9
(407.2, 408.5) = 0.20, 15.3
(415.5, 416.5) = -0.03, 18.3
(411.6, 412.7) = 0.04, 17.2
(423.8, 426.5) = -0.32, 19.5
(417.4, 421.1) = -0.06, 17.9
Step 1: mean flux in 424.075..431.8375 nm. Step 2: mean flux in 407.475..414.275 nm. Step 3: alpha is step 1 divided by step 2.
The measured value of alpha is 1.1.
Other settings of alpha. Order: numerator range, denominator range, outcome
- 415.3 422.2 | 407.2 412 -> 1.11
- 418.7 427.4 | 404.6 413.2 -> 1.08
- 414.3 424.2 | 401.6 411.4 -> 1.03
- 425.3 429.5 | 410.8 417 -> 1.12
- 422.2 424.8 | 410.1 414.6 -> 1.03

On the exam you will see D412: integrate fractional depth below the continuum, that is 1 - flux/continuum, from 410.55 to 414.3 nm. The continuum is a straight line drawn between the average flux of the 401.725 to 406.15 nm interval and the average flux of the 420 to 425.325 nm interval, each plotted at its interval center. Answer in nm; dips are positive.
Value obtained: 0.18 nm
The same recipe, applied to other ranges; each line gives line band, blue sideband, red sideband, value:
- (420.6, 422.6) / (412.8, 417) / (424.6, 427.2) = 0.24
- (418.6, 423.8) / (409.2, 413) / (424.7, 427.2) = 0.54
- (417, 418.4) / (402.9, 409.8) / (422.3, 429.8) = -0.03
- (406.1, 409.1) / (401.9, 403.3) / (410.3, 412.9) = 0.12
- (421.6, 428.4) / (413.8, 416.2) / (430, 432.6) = -0.41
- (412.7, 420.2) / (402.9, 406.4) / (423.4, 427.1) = 0.44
